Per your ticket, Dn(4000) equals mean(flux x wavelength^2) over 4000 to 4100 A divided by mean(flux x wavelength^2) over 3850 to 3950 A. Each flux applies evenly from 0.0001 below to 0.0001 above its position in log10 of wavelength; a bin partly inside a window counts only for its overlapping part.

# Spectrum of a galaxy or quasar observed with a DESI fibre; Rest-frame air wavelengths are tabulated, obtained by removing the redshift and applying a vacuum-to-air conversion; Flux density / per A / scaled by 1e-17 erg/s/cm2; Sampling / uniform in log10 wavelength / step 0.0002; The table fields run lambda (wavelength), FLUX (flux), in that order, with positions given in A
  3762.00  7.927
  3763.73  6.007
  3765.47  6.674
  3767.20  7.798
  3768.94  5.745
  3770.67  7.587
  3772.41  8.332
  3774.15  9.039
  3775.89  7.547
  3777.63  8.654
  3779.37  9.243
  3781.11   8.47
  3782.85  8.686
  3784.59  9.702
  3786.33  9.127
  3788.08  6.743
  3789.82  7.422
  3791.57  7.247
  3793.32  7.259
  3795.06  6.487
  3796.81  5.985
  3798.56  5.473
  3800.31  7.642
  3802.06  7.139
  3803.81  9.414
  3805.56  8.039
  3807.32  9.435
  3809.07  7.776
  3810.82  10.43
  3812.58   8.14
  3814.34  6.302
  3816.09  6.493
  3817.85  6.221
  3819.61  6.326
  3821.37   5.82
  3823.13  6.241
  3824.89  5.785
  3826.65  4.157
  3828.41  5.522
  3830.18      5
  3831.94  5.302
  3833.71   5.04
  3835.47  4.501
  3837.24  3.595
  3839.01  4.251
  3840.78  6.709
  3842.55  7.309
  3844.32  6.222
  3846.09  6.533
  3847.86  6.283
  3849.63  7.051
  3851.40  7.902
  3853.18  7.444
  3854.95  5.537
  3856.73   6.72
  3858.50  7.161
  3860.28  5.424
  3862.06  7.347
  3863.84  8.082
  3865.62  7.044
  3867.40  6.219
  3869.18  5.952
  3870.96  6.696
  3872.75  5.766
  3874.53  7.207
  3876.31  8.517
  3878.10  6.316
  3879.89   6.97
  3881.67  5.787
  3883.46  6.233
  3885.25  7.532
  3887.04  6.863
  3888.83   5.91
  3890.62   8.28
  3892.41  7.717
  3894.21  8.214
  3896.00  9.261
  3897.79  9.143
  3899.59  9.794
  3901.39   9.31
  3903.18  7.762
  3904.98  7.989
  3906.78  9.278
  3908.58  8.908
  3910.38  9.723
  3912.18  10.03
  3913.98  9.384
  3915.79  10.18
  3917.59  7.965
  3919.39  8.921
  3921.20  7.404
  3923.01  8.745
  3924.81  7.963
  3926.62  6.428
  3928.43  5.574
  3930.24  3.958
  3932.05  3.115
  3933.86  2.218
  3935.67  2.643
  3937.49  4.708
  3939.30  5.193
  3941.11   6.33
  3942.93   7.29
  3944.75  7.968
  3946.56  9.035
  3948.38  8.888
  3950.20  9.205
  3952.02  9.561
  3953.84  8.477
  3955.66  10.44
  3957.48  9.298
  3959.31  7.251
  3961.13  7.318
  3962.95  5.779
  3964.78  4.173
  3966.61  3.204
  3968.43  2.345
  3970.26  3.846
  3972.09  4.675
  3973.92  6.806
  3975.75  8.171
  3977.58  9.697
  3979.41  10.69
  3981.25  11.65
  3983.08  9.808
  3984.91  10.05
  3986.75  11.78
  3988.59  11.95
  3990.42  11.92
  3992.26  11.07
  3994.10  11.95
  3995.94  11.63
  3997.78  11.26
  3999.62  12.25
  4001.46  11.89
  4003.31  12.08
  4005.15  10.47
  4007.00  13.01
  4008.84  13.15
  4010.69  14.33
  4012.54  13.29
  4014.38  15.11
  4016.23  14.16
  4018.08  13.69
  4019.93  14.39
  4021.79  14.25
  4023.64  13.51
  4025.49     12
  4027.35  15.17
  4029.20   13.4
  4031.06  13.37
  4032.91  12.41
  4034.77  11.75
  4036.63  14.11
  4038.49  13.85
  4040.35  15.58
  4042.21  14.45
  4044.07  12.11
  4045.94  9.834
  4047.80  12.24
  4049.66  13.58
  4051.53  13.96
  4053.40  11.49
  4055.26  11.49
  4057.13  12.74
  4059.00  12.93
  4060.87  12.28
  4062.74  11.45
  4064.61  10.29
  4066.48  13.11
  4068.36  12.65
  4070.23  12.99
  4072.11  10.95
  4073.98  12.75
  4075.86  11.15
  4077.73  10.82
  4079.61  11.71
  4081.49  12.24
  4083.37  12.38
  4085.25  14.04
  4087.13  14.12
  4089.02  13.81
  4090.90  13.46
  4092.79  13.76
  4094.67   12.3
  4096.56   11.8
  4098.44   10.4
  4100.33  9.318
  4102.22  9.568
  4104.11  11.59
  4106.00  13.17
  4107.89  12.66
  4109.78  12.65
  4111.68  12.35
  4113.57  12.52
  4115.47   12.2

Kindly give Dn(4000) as 1.90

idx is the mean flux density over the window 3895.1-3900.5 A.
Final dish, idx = 9.4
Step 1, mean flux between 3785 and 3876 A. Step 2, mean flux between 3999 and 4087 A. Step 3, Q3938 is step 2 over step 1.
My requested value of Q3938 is 1.92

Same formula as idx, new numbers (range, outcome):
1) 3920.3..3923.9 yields 8.06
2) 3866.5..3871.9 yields 6.28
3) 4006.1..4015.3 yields 13.8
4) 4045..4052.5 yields 12.4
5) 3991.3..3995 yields 11.5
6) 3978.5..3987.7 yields 10.8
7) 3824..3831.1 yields 5.12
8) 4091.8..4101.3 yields 11.5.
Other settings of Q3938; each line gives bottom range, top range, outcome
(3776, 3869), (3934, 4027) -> 1.40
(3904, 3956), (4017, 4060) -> 1.76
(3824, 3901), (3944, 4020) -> 1.49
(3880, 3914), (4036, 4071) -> 1.54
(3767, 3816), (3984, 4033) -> 1.62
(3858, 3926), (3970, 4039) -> 1.52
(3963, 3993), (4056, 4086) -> 1.49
